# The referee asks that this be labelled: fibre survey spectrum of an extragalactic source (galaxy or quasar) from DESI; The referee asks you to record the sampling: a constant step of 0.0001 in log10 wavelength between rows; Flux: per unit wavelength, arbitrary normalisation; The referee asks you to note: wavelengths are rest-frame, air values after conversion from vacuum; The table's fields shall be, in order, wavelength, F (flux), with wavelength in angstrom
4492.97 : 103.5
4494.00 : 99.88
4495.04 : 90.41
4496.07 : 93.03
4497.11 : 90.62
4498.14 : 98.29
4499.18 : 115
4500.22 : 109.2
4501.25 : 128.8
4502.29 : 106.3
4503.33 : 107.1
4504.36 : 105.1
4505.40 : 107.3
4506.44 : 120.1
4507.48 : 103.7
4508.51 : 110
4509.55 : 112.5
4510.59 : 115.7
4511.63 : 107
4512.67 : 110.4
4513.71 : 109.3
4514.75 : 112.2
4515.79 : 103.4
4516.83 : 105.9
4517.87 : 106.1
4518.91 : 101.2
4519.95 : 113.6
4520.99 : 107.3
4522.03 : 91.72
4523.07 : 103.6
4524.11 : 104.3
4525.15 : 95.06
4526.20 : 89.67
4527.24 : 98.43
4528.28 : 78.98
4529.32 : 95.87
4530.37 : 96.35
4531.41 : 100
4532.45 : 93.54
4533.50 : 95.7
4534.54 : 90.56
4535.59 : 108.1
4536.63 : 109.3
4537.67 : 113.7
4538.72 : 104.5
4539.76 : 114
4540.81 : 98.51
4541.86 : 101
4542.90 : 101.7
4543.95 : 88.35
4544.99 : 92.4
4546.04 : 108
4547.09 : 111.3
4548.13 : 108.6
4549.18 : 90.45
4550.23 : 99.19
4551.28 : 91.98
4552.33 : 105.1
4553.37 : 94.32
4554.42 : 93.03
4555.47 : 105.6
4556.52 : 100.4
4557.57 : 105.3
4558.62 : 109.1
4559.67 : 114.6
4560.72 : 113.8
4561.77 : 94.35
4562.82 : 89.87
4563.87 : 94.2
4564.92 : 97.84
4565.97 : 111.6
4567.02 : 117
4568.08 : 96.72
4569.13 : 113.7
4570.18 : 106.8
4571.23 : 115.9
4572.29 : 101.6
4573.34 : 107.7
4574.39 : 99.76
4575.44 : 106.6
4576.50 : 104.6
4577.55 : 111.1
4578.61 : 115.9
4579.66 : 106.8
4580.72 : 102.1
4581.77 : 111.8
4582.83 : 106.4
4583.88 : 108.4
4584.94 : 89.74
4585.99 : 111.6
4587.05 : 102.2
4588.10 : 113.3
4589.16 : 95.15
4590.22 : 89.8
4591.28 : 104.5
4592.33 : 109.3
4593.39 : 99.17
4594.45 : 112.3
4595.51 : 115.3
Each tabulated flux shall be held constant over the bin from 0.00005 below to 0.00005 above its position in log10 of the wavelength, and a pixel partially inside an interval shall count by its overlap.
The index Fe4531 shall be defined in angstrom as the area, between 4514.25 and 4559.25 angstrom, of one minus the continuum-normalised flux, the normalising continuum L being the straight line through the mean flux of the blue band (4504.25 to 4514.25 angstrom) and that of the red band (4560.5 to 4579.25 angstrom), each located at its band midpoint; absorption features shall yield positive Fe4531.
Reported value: 3.0 angstrom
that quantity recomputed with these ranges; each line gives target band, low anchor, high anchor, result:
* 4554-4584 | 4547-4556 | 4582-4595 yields -1.2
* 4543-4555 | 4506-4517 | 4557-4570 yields 0.9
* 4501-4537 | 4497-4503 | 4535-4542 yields 1.4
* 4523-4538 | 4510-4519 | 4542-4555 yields 0.9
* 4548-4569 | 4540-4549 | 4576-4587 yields 0.3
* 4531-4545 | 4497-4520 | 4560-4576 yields 0.7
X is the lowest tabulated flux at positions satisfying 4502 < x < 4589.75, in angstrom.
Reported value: 78.98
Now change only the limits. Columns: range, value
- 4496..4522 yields 90.62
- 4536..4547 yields 88.35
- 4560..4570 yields 89.87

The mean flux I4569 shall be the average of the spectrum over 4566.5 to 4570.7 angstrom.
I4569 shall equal 108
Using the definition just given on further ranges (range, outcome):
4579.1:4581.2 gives 105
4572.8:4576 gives 105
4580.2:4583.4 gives 107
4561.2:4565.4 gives 94.3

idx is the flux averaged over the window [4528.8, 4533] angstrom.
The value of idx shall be 96.3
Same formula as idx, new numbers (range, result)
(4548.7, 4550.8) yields 94.6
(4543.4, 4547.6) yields 99.9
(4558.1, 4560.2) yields 112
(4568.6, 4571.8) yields 112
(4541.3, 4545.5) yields 96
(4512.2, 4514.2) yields 110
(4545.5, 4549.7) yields 105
